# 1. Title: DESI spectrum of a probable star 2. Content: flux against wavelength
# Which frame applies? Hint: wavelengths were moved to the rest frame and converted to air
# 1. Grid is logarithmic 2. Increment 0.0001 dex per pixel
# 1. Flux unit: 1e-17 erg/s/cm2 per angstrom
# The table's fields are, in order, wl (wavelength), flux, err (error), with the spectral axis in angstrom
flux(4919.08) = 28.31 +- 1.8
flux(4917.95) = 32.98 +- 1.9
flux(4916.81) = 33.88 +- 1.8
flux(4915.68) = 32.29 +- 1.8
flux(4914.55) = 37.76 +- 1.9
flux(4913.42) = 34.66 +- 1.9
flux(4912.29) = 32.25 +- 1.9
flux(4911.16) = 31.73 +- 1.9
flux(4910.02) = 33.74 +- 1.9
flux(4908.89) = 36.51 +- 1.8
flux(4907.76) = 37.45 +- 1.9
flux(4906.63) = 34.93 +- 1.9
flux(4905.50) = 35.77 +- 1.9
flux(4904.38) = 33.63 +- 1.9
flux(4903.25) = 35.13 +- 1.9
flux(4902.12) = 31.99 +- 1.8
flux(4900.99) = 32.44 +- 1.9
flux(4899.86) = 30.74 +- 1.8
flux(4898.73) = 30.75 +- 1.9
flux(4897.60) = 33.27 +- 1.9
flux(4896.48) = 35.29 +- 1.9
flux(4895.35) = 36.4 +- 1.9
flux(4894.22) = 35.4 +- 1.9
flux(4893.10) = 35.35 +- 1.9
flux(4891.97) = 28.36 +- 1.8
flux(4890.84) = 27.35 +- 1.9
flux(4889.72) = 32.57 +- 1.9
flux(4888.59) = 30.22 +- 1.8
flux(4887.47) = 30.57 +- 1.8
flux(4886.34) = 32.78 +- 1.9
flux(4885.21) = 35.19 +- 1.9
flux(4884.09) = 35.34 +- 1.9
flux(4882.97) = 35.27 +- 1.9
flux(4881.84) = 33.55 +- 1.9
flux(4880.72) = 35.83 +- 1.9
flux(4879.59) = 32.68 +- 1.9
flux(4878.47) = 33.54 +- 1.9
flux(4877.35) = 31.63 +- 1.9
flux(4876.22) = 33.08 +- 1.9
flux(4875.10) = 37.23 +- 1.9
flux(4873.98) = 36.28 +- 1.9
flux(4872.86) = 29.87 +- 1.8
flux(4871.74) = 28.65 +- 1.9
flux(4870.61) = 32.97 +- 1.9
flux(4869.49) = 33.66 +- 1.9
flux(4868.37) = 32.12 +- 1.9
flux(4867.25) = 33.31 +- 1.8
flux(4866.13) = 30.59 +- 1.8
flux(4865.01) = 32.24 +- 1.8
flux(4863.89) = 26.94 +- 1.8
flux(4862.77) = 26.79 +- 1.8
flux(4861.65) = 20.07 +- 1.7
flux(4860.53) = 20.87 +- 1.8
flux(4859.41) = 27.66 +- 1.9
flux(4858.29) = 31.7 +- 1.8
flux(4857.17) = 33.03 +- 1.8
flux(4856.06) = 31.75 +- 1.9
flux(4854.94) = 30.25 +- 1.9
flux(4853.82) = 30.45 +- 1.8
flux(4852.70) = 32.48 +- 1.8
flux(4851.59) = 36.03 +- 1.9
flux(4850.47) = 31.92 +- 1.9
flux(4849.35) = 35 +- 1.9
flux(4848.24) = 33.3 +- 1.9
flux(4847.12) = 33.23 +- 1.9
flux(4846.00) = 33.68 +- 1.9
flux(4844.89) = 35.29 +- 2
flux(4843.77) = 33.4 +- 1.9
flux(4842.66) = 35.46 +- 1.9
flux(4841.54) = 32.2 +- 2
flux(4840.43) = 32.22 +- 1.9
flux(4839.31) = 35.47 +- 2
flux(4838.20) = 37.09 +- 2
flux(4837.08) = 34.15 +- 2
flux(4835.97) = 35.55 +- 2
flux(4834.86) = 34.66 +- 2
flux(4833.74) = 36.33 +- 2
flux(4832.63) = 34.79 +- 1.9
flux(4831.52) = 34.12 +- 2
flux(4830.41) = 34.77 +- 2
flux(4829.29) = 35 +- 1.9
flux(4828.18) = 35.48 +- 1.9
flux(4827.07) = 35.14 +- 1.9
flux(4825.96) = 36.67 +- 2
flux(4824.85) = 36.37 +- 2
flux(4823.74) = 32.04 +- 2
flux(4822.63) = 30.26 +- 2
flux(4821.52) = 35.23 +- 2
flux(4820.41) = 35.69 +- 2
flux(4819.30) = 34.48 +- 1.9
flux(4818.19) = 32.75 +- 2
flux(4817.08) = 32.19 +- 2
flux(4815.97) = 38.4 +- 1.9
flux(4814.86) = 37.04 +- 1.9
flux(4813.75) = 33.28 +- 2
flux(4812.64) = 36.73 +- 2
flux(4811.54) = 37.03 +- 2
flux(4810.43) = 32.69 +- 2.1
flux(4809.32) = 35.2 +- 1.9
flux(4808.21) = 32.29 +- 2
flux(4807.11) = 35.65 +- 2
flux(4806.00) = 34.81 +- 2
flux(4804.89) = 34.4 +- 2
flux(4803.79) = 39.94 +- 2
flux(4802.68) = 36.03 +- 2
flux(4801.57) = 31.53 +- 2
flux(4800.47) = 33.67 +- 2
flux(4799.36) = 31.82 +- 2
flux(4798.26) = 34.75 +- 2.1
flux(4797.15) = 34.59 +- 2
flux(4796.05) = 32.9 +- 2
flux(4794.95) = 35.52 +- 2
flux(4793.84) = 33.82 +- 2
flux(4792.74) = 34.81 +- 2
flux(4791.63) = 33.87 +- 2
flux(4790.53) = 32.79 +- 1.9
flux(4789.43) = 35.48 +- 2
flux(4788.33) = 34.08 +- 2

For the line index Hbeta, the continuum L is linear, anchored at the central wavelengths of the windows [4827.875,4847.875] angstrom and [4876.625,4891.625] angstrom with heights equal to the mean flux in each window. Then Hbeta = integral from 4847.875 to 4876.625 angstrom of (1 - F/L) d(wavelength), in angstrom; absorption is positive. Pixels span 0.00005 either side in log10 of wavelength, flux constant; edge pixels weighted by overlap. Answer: 2.2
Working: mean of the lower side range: 34.6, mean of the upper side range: 32.7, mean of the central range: 31.1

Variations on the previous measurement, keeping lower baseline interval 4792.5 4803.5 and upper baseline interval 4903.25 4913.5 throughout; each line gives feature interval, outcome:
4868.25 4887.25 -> 0.5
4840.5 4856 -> 0.5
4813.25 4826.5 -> -0.1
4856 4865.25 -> 1.8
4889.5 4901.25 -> 0.7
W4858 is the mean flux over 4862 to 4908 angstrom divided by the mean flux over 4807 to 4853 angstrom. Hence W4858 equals 0.9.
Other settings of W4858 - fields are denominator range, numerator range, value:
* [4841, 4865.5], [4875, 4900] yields 1.07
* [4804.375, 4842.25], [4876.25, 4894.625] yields 0.95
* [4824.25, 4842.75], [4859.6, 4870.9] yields 0.82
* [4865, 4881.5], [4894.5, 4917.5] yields 1.03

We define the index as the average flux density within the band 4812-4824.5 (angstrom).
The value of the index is 34.4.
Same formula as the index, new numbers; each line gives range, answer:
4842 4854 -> 33.7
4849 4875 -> 30.7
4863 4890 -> 32.7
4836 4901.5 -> 32.4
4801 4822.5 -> 34.9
